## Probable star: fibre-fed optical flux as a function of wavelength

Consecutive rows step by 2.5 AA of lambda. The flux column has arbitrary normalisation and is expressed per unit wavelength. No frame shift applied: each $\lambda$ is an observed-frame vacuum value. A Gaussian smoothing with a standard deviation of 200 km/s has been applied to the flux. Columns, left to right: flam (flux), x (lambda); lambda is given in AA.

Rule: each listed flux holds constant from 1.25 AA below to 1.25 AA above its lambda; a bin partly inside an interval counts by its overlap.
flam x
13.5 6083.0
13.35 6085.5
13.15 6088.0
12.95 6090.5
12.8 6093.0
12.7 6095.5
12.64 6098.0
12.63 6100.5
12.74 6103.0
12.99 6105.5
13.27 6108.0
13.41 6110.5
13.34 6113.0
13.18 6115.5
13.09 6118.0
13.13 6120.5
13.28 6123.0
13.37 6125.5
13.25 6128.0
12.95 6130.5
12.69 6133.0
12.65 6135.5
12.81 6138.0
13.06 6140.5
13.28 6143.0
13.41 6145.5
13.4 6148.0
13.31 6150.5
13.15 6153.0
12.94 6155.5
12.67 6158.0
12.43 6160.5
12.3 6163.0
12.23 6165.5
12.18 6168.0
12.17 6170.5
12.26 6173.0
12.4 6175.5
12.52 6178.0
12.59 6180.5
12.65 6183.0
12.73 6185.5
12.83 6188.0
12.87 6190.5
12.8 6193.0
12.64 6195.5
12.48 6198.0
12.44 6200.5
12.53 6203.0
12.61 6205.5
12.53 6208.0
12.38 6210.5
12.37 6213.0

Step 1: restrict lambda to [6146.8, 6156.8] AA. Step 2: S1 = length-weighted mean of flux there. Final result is 13.2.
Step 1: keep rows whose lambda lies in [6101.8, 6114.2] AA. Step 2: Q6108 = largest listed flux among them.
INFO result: 13.41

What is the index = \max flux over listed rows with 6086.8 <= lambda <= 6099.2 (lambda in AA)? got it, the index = 13.15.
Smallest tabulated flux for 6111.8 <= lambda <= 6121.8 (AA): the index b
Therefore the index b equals 13.09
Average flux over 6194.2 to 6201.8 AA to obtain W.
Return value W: 12.5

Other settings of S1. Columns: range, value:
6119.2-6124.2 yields 13.2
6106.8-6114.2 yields 13.3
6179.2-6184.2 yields 12.6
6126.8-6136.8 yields 12.9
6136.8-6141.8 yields 12.9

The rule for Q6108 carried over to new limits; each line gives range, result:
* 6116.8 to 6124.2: 13.28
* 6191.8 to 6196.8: 12.8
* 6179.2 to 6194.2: 12.87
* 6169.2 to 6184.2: 12.65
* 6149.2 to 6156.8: 13.31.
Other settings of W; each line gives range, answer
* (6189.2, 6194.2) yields 12.8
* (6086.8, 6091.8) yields 13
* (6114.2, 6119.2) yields 13.1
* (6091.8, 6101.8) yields 12.7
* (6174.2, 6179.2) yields 12.5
